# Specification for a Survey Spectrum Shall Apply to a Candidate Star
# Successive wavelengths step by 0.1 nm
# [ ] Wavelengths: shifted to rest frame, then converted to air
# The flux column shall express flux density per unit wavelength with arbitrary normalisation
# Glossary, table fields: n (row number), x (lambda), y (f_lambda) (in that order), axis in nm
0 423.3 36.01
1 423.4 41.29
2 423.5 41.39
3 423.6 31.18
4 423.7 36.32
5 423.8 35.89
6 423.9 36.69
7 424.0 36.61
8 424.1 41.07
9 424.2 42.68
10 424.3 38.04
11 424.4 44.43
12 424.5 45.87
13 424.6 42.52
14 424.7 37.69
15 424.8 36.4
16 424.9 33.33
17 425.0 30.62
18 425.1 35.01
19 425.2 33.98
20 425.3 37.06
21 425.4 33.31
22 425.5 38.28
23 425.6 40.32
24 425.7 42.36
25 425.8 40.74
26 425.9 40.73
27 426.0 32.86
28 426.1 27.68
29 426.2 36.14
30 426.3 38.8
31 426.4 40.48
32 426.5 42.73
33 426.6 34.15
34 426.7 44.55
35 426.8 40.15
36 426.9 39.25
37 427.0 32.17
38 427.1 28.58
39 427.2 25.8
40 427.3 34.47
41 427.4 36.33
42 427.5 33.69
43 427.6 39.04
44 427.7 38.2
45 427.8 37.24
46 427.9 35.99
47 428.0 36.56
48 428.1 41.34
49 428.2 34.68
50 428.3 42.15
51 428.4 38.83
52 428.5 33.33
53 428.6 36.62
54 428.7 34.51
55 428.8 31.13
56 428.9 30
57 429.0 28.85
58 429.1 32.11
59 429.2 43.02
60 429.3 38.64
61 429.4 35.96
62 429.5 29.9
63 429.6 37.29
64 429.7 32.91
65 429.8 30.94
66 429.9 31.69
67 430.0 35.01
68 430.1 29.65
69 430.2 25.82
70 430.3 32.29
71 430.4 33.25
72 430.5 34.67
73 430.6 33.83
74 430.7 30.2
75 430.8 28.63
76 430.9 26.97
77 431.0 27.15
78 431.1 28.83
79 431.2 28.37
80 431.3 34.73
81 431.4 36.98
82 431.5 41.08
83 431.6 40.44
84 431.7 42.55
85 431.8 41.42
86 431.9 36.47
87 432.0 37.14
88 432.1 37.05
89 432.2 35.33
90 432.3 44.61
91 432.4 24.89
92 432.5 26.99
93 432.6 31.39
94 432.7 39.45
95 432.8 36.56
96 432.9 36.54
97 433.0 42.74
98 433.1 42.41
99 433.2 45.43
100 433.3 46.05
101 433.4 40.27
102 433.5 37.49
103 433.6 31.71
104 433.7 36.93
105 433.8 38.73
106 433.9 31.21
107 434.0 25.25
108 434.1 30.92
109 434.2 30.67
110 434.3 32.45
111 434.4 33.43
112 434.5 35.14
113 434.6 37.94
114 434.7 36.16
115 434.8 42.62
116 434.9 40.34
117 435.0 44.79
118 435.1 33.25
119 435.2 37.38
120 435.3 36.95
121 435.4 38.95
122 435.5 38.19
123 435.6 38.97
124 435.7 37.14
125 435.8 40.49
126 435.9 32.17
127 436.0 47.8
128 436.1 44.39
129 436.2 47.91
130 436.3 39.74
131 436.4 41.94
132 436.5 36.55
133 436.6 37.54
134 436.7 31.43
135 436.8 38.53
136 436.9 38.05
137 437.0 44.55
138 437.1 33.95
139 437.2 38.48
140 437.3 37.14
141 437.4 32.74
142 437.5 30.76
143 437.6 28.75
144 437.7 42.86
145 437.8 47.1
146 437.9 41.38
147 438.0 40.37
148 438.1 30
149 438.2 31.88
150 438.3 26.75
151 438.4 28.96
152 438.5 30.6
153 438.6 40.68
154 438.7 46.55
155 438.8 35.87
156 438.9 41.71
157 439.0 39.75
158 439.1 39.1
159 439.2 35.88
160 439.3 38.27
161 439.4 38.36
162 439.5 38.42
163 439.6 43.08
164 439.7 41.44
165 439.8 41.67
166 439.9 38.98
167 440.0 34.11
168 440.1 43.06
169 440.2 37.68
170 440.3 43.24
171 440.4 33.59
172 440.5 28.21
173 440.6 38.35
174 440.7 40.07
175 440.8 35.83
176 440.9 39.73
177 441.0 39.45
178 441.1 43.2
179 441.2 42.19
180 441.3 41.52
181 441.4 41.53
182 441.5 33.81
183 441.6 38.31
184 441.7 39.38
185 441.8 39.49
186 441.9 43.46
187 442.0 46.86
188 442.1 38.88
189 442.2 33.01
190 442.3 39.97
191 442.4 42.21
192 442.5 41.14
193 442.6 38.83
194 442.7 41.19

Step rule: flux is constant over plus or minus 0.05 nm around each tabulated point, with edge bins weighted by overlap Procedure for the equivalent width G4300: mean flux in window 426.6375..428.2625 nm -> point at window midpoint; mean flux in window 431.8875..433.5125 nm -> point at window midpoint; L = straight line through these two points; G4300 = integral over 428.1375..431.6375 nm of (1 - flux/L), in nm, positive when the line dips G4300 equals 0.33 nm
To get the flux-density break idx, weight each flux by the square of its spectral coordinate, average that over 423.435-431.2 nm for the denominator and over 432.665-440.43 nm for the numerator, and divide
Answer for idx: 1.11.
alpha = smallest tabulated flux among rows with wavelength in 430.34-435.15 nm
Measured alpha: 24.89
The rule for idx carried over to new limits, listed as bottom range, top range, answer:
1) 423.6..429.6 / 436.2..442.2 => 1.10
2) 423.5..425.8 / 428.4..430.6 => 0.90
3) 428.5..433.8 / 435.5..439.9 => 1.13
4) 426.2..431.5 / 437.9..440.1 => 1.14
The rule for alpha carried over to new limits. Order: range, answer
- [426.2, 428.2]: 25.8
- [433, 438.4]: 25.25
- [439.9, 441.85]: 28.21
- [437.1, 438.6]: 26.75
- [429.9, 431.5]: 25.82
